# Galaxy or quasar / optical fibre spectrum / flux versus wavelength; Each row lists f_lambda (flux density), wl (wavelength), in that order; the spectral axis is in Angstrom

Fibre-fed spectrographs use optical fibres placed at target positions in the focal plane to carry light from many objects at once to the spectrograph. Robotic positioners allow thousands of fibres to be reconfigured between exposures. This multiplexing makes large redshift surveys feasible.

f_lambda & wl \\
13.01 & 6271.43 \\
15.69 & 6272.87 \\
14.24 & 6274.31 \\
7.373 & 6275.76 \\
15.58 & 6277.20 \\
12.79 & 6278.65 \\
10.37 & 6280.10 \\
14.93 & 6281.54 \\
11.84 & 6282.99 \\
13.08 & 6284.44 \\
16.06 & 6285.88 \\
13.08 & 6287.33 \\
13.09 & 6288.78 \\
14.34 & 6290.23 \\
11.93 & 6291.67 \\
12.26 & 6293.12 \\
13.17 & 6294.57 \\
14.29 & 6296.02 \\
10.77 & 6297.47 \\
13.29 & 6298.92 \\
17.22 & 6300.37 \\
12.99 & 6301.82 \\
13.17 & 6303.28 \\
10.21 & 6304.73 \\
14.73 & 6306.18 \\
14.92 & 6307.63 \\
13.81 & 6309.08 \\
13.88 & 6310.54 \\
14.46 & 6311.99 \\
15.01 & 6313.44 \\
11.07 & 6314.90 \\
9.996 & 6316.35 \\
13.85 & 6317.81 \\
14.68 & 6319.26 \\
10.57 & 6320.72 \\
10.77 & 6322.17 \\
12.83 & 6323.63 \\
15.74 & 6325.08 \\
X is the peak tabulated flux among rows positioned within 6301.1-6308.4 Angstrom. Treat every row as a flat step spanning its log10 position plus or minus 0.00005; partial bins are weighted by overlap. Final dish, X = 14.92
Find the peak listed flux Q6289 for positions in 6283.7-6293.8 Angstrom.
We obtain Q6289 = 16.06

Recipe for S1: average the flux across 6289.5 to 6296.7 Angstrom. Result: 13.2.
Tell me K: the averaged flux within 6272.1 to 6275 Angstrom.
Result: 15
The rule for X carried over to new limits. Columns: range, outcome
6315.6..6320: 14.68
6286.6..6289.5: 13.09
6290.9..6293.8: 12.26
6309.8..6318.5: 15.01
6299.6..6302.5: 17.22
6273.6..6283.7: 15.58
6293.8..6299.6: 14.29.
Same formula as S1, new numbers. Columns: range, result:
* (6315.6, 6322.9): 12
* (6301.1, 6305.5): 12.1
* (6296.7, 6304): 13.5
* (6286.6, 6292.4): 13.1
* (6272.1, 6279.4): 13.1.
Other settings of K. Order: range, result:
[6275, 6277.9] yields 11.5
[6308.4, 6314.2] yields 14.3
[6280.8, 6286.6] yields 14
